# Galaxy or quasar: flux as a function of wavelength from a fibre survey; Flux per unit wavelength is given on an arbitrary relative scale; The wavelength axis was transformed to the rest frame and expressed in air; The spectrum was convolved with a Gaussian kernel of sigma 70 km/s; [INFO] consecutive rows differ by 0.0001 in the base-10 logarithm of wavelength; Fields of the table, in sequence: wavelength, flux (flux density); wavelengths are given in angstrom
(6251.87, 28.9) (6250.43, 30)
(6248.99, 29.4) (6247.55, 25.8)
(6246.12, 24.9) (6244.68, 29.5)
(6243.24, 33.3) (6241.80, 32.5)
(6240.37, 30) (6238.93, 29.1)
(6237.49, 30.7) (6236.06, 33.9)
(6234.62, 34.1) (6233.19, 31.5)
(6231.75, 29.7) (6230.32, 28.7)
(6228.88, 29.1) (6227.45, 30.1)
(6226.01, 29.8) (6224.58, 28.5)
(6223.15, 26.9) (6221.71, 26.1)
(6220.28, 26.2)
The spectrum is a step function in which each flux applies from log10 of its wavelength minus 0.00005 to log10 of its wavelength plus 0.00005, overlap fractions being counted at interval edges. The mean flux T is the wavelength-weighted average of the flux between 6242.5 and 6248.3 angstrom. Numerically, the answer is 28.4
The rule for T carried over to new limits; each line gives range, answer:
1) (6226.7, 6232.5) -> 29.4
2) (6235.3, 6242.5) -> 31.3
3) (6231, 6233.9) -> 30.6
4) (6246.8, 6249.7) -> 27.6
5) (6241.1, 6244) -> 32.8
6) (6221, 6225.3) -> 27.2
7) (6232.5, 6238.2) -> 32.6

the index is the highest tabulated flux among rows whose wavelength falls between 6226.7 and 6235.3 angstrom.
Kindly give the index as 34.1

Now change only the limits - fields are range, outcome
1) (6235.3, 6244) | 33.9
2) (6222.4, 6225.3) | 28.5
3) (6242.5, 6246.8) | 33.3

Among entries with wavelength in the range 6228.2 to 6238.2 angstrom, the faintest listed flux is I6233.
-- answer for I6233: 28.7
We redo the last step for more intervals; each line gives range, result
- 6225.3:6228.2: 29.8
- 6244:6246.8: 24.9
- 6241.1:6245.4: 29.5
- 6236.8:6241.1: 29.1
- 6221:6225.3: 26.1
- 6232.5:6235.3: 31.5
